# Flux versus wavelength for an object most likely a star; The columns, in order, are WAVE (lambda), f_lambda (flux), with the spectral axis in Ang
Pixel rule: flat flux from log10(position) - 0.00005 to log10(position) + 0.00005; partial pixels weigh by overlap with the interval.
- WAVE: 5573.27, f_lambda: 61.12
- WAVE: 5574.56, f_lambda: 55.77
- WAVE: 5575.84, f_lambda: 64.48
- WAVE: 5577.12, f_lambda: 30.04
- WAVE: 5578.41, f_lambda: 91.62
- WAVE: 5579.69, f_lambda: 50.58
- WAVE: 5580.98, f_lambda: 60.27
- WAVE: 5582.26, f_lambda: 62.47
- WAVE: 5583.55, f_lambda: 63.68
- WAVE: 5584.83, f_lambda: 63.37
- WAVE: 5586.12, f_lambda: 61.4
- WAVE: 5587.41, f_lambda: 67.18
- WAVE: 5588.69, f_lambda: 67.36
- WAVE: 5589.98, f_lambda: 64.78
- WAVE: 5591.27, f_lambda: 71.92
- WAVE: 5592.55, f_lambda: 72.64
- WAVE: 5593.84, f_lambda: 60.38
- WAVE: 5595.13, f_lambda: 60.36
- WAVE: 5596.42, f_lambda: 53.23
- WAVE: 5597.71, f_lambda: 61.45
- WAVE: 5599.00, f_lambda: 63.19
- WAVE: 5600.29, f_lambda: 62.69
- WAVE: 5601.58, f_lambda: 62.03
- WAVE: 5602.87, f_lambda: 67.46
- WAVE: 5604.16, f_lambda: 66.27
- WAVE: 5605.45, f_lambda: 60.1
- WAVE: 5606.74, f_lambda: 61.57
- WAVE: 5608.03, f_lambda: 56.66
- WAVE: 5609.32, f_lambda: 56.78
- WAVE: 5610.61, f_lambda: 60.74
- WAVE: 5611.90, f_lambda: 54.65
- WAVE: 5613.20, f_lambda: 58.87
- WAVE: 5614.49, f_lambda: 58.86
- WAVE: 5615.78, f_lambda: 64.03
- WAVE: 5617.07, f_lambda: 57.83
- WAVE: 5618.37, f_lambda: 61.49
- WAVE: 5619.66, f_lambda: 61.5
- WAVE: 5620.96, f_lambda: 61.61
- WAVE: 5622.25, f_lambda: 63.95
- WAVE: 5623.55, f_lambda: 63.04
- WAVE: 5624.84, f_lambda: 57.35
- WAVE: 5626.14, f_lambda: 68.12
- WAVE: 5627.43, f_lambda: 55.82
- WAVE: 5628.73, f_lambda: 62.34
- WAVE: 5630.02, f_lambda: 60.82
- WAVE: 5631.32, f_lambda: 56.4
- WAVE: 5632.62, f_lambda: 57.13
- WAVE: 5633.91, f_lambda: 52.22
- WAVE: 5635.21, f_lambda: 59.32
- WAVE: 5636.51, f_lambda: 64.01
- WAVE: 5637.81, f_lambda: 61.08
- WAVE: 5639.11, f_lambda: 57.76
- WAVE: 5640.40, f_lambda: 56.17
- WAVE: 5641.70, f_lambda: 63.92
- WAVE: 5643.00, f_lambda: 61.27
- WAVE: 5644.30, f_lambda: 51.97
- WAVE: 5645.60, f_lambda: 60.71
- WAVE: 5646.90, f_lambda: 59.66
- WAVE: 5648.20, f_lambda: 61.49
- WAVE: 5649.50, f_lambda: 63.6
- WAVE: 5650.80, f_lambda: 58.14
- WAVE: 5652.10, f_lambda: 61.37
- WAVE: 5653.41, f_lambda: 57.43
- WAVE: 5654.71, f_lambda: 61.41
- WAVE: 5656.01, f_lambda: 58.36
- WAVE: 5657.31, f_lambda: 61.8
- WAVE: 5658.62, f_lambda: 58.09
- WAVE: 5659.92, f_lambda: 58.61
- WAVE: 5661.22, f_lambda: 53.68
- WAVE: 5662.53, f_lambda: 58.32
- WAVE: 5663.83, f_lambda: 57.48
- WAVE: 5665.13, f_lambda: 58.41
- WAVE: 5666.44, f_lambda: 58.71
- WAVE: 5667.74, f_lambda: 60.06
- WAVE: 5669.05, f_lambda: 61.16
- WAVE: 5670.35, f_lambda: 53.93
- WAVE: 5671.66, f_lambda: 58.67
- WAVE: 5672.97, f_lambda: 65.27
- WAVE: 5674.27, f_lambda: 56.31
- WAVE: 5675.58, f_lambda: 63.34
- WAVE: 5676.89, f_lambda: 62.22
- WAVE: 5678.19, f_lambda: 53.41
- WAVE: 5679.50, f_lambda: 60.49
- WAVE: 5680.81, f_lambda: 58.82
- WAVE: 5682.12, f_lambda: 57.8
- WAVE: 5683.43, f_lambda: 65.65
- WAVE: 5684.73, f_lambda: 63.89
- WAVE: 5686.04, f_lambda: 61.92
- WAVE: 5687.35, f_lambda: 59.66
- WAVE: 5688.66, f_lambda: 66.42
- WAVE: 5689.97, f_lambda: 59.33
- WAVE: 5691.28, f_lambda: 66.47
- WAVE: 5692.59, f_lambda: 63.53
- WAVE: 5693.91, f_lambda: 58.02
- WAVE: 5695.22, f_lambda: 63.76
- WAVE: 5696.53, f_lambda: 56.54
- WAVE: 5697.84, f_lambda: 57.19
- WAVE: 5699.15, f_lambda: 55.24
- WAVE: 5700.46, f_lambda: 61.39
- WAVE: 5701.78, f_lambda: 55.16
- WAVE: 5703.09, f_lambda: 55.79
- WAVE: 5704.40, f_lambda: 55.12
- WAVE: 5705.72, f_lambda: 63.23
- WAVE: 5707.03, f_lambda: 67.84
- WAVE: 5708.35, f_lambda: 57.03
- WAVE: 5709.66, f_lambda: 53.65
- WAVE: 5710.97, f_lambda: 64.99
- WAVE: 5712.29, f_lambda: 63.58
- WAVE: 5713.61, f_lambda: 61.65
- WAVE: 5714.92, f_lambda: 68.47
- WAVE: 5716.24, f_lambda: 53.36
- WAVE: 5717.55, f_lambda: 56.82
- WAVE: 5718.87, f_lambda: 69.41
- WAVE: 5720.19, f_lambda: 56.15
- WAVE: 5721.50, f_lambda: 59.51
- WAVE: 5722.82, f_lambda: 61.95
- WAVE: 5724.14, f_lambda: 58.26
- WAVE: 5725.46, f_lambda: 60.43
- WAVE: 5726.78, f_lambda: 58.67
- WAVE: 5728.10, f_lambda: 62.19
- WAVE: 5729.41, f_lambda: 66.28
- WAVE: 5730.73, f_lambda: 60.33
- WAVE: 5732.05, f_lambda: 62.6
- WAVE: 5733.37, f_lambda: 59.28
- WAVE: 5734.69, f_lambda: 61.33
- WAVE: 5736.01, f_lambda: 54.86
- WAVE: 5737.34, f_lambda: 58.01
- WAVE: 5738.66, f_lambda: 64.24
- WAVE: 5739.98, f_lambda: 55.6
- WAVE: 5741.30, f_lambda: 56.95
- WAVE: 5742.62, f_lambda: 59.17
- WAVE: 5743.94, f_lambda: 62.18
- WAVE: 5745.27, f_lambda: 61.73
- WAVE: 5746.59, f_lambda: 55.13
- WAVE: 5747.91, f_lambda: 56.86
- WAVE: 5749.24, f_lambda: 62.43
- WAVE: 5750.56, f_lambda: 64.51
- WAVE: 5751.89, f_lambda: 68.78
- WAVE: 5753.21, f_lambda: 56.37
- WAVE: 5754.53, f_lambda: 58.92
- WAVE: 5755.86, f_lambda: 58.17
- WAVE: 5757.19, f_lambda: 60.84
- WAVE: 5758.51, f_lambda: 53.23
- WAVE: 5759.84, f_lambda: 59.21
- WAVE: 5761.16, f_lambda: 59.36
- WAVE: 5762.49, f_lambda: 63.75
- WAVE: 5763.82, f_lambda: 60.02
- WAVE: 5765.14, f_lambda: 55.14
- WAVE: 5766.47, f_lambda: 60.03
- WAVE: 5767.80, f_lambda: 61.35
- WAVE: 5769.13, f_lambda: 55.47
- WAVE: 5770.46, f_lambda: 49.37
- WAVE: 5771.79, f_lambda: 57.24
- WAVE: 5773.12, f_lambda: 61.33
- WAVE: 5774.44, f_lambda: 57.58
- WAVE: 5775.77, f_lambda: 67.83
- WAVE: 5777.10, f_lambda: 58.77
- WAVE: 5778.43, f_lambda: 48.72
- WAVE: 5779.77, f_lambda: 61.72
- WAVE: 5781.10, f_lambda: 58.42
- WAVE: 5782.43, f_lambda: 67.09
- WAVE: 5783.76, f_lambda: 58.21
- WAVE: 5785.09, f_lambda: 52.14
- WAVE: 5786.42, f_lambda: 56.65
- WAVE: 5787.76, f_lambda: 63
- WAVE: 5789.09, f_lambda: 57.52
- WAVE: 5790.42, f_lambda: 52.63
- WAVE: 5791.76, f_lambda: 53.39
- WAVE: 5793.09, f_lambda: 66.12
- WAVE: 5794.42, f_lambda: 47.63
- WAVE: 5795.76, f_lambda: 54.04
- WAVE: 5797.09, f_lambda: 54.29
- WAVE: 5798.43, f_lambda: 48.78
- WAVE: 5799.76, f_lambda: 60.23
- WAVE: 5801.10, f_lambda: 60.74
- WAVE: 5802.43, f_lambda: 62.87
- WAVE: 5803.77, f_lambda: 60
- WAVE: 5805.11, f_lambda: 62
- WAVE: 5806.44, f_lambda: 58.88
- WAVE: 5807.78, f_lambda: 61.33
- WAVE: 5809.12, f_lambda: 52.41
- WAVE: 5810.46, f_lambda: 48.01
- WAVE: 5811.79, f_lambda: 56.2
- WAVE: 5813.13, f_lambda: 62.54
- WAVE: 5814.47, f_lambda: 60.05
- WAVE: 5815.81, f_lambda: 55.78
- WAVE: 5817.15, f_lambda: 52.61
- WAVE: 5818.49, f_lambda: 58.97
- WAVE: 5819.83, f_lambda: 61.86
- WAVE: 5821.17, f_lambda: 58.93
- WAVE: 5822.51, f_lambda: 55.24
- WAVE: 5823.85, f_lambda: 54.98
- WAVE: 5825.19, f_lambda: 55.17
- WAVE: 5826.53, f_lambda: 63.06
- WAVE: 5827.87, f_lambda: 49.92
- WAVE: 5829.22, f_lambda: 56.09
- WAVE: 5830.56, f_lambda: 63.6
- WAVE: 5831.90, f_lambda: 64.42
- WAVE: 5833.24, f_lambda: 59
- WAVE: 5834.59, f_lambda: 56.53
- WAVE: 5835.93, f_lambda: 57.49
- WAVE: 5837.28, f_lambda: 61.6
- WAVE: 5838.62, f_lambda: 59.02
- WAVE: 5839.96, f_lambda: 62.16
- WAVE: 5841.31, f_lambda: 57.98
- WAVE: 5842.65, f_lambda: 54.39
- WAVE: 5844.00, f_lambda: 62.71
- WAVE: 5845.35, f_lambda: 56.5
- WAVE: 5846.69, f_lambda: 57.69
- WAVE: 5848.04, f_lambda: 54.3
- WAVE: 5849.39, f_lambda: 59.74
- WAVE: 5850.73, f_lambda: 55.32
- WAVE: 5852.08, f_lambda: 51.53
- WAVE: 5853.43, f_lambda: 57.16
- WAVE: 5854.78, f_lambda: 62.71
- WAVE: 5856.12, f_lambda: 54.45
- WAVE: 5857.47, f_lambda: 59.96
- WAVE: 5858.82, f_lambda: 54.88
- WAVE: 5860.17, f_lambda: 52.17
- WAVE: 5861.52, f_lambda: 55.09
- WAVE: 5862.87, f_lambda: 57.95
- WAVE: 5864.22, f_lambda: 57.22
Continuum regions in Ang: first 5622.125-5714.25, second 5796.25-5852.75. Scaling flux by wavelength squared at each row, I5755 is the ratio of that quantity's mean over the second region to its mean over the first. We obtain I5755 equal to 1.02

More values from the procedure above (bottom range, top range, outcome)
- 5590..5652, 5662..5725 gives 1.02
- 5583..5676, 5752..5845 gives 1.02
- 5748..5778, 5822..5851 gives 1.00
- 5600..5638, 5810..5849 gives 1.03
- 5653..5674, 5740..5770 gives 1.04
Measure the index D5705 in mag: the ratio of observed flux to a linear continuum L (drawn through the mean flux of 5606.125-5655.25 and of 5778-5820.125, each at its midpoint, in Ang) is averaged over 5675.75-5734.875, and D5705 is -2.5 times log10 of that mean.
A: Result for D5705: -0.034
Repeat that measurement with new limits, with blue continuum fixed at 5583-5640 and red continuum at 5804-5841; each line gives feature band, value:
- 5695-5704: 0.05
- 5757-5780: 0.01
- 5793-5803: 0.04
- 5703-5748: -0.01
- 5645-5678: 0.02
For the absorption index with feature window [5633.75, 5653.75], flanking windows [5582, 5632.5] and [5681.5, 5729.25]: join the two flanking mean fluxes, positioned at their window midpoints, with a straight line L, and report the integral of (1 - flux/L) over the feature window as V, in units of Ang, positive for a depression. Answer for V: 0.6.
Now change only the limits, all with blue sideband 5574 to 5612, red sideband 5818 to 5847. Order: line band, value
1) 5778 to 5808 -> 0.7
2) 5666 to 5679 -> 0.3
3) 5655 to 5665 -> 0.5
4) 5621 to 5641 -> 0.5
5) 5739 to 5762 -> 0.1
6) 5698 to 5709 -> 0.3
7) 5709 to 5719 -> -0.1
